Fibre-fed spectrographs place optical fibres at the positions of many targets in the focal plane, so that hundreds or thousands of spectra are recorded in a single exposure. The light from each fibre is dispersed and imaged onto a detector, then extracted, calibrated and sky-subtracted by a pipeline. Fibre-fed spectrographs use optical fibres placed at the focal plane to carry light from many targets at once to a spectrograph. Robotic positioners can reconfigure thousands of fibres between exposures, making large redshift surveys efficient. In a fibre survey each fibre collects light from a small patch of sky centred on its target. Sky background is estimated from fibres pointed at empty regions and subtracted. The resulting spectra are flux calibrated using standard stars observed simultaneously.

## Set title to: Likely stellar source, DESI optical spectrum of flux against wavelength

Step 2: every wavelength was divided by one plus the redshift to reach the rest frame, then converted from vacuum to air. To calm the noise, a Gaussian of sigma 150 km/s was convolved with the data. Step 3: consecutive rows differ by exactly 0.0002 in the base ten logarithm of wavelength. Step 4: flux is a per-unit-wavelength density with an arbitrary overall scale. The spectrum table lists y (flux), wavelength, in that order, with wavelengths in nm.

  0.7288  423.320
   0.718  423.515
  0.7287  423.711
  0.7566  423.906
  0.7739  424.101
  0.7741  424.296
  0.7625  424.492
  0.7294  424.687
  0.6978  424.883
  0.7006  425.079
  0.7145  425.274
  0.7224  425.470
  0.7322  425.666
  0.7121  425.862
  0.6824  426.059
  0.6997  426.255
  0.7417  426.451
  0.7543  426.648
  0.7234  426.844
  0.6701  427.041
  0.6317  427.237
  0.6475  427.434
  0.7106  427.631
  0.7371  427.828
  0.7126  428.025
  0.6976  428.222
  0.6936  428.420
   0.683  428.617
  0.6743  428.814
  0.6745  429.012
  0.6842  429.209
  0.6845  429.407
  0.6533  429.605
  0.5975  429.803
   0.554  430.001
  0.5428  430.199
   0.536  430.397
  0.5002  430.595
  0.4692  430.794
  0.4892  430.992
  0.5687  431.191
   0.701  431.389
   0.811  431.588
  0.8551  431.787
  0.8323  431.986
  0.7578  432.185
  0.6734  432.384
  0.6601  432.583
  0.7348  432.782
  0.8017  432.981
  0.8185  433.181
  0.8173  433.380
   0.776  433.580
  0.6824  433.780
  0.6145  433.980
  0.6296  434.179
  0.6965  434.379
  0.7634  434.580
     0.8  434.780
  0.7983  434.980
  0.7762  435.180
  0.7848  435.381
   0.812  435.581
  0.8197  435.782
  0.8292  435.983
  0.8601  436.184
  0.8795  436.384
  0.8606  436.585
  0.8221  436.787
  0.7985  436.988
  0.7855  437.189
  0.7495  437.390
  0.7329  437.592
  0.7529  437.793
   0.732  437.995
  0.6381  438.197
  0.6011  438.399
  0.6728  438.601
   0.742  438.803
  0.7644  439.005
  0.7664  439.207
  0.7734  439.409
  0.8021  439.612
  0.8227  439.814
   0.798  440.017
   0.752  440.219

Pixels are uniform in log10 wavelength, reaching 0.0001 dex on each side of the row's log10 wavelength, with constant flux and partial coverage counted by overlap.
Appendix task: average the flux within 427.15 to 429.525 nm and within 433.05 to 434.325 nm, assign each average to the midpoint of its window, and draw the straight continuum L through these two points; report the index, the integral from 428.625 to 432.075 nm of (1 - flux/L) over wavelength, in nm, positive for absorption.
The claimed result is 0.31 nm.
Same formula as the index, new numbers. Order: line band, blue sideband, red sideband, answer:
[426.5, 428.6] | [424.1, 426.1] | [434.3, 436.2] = 0.12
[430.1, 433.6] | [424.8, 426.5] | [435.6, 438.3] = 0.33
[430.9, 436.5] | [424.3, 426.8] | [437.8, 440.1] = -0.16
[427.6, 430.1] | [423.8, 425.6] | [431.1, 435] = 0.22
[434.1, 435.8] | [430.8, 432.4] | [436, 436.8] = 0.10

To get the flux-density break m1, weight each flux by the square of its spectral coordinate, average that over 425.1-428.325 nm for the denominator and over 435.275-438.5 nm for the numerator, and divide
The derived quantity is 1.2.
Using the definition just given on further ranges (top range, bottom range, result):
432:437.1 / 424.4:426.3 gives 1.13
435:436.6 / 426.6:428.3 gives 1.23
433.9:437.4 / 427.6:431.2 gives 1.30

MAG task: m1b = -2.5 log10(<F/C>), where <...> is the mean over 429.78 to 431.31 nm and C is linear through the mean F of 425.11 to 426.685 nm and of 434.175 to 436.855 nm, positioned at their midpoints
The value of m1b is 0.39 mag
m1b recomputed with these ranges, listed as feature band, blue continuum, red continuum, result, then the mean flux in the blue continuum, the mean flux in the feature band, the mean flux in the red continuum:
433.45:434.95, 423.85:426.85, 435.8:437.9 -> 0.11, 0.73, 0.715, 0.807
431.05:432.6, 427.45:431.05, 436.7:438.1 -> -0.09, 0.629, 0.73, 0.767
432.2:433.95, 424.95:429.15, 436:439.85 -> -0.01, 0.701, 0.741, 0.767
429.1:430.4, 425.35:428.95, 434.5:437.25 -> 0.20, 0.701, 0.613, 0.815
